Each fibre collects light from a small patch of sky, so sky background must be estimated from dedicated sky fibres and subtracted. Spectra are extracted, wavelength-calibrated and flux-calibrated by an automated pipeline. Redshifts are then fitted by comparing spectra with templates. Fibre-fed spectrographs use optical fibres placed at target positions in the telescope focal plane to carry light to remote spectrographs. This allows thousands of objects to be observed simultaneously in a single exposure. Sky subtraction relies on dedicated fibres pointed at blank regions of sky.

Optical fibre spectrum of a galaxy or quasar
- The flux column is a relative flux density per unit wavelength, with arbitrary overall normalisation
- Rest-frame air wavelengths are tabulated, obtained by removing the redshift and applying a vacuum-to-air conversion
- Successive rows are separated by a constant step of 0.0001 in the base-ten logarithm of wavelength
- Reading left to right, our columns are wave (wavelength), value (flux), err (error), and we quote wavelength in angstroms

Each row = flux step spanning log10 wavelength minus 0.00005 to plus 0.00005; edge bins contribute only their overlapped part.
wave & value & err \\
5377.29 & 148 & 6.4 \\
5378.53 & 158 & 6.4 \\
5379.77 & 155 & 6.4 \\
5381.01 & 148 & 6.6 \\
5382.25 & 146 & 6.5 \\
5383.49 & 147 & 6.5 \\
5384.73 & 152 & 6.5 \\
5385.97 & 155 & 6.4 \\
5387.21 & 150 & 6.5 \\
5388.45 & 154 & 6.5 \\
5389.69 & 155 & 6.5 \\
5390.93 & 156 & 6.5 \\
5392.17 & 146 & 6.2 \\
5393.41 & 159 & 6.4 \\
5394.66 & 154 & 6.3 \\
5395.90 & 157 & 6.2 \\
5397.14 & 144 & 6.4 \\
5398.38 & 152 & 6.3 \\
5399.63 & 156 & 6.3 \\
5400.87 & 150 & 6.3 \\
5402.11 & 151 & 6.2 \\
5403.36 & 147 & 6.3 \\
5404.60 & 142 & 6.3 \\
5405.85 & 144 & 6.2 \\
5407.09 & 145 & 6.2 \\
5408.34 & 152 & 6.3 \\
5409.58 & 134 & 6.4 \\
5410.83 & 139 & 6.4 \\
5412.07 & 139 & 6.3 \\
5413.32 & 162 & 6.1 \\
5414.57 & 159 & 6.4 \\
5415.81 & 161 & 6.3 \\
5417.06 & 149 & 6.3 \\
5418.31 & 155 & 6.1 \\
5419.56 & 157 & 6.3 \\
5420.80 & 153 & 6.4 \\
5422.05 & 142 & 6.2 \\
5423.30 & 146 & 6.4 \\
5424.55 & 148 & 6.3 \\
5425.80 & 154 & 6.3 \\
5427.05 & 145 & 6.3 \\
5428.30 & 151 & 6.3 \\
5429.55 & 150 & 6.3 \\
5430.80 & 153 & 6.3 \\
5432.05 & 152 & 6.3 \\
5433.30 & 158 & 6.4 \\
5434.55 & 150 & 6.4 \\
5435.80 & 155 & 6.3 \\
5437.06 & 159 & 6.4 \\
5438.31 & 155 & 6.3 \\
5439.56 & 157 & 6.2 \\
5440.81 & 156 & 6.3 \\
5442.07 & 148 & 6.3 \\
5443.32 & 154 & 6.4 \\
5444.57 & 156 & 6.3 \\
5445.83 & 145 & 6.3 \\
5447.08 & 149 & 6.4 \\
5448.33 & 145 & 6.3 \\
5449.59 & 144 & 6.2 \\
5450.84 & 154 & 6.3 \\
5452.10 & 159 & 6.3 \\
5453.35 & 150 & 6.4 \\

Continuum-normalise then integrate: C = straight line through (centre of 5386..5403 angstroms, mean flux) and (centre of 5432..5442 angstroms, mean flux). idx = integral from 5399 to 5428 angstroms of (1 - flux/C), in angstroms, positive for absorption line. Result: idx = 0.9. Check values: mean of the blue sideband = 153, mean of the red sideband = 155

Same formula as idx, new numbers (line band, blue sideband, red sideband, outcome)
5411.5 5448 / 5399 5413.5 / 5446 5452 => -1.1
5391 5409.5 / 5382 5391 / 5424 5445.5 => 0.3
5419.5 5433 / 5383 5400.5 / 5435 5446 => 0.3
